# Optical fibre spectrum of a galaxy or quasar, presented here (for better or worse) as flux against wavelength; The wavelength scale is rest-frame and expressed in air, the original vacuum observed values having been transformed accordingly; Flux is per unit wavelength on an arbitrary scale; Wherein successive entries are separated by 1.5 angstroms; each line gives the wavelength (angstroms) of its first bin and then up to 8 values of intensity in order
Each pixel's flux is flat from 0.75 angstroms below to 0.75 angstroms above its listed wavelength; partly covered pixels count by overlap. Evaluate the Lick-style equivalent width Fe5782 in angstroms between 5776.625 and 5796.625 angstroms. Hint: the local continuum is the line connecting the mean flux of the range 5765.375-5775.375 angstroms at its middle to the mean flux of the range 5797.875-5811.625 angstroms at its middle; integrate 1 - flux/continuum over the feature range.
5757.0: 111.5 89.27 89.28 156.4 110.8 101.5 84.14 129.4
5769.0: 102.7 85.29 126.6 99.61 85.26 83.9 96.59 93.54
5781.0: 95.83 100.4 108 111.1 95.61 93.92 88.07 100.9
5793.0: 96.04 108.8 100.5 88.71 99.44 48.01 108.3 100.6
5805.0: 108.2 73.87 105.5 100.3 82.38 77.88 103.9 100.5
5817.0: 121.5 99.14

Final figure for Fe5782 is -0.2 angstroms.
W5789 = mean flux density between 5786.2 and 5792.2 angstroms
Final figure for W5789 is 94.7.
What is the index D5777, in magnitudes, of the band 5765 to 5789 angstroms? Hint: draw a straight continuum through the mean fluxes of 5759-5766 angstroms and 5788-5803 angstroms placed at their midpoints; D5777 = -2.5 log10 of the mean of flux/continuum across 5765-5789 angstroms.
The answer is 0.03 mag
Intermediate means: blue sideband 110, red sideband 93.4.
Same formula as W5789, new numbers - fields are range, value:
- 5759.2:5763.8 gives 118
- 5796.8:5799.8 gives 93.4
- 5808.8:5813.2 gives 86.8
